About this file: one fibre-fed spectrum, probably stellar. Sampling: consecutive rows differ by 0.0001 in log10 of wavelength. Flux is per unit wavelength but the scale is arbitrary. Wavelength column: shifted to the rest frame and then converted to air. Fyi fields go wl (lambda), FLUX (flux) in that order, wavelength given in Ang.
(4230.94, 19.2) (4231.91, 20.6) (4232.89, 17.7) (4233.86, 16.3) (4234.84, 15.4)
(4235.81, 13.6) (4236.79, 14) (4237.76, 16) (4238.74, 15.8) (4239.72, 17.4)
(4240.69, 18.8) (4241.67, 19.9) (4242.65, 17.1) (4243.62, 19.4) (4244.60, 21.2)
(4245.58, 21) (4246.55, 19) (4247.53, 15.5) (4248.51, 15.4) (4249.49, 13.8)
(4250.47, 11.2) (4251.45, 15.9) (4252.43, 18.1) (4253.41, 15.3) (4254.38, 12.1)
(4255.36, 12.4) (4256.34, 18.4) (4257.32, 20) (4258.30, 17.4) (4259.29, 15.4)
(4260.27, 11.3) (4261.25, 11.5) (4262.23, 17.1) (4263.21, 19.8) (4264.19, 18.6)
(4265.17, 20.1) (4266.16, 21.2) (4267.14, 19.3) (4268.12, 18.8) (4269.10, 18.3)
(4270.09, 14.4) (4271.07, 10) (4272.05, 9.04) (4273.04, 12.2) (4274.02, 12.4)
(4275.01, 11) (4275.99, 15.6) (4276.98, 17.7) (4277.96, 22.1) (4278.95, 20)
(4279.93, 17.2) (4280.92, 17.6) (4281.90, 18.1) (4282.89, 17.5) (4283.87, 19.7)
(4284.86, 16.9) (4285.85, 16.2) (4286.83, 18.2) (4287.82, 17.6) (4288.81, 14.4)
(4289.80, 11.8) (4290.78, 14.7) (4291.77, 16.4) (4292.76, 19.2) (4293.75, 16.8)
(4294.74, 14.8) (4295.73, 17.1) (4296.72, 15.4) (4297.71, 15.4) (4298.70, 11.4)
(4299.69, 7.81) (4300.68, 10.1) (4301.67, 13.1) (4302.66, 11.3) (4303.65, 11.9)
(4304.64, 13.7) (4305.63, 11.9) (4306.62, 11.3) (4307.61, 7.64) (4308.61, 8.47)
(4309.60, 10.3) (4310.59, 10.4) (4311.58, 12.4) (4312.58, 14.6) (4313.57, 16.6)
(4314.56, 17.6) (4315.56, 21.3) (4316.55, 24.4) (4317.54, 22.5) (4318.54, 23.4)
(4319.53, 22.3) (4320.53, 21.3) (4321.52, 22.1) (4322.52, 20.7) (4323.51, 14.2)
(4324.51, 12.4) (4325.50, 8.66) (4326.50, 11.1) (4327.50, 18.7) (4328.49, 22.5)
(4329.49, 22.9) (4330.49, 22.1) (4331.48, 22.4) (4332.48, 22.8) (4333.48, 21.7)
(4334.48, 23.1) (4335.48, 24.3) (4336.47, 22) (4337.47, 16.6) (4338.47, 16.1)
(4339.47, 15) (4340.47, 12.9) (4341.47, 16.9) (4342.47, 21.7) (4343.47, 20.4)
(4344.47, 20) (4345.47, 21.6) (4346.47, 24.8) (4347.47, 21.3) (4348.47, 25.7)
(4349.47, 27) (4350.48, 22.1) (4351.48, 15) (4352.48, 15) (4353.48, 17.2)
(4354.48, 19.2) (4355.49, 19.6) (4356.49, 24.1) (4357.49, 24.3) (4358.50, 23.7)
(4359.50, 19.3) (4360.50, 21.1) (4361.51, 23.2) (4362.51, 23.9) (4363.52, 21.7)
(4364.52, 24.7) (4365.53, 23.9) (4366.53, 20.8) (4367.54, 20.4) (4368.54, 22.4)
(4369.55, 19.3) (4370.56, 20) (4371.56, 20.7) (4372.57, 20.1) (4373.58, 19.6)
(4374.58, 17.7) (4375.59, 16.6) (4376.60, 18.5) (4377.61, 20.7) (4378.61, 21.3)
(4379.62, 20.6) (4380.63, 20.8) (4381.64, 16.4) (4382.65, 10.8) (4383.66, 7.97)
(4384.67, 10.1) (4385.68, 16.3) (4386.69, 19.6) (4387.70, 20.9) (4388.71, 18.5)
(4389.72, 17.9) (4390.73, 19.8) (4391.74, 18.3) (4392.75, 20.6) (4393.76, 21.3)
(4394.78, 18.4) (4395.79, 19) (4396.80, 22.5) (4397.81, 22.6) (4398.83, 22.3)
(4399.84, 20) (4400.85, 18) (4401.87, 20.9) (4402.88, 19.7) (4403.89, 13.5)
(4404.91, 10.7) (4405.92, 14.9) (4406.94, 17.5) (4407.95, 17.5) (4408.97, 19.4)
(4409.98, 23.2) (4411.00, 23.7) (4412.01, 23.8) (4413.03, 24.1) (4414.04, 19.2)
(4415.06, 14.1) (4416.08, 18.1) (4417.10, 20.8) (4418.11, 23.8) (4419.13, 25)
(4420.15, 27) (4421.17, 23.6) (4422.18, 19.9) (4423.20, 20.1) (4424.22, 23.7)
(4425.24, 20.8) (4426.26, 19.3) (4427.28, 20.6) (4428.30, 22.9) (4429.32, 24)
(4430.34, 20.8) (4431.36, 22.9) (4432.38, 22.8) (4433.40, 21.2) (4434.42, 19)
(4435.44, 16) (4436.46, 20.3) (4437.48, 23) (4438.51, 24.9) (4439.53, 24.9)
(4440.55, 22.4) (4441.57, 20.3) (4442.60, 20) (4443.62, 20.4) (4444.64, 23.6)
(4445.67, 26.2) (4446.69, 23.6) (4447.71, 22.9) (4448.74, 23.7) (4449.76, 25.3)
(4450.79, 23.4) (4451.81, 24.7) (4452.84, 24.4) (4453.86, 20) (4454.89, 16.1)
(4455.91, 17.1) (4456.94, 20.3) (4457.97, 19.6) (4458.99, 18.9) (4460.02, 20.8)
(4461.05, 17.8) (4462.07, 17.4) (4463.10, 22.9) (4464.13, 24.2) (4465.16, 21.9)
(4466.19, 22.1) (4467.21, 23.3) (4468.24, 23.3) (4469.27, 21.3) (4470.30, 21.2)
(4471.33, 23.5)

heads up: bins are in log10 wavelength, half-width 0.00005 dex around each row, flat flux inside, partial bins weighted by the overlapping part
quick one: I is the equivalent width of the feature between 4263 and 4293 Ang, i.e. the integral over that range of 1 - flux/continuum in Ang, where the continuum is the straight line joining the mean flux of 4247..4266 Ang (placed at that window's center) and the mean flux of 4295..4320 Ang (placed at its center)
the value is -2.6 Ang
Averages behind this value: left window 15.8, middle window 16.6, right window 14.5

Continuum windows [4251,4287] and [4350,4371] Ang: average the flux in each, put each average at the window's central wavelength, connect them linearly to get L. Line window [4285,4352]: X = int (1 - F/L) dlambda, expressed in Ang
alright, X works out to 6.2 Ang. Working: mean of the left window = 16.4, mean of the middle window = 17.2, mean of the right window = 21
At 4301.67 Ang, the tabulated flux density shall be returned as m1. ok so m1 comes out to 13.1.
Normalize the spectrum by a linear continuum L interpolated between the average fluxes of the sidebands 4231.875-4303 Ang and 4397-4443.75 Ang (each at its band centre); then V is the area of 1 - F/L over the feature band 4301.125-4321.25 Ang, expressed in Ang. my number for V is 2.4 Ang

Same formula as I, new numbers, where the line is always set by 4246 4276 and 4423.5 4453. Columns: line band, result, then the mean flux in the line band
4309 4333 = -0.5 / 18.2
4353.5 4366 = -1.9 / 22.2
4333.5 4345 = -0.4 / 19.1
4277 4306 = 1.9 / 15.5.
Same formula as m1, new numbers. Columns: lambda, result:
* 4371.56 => 20.7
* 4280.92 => 17.6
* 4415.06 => 14.1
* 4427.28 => 20.6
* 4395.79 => 19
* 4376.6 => 18.5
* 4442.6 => 20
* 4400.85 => 18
